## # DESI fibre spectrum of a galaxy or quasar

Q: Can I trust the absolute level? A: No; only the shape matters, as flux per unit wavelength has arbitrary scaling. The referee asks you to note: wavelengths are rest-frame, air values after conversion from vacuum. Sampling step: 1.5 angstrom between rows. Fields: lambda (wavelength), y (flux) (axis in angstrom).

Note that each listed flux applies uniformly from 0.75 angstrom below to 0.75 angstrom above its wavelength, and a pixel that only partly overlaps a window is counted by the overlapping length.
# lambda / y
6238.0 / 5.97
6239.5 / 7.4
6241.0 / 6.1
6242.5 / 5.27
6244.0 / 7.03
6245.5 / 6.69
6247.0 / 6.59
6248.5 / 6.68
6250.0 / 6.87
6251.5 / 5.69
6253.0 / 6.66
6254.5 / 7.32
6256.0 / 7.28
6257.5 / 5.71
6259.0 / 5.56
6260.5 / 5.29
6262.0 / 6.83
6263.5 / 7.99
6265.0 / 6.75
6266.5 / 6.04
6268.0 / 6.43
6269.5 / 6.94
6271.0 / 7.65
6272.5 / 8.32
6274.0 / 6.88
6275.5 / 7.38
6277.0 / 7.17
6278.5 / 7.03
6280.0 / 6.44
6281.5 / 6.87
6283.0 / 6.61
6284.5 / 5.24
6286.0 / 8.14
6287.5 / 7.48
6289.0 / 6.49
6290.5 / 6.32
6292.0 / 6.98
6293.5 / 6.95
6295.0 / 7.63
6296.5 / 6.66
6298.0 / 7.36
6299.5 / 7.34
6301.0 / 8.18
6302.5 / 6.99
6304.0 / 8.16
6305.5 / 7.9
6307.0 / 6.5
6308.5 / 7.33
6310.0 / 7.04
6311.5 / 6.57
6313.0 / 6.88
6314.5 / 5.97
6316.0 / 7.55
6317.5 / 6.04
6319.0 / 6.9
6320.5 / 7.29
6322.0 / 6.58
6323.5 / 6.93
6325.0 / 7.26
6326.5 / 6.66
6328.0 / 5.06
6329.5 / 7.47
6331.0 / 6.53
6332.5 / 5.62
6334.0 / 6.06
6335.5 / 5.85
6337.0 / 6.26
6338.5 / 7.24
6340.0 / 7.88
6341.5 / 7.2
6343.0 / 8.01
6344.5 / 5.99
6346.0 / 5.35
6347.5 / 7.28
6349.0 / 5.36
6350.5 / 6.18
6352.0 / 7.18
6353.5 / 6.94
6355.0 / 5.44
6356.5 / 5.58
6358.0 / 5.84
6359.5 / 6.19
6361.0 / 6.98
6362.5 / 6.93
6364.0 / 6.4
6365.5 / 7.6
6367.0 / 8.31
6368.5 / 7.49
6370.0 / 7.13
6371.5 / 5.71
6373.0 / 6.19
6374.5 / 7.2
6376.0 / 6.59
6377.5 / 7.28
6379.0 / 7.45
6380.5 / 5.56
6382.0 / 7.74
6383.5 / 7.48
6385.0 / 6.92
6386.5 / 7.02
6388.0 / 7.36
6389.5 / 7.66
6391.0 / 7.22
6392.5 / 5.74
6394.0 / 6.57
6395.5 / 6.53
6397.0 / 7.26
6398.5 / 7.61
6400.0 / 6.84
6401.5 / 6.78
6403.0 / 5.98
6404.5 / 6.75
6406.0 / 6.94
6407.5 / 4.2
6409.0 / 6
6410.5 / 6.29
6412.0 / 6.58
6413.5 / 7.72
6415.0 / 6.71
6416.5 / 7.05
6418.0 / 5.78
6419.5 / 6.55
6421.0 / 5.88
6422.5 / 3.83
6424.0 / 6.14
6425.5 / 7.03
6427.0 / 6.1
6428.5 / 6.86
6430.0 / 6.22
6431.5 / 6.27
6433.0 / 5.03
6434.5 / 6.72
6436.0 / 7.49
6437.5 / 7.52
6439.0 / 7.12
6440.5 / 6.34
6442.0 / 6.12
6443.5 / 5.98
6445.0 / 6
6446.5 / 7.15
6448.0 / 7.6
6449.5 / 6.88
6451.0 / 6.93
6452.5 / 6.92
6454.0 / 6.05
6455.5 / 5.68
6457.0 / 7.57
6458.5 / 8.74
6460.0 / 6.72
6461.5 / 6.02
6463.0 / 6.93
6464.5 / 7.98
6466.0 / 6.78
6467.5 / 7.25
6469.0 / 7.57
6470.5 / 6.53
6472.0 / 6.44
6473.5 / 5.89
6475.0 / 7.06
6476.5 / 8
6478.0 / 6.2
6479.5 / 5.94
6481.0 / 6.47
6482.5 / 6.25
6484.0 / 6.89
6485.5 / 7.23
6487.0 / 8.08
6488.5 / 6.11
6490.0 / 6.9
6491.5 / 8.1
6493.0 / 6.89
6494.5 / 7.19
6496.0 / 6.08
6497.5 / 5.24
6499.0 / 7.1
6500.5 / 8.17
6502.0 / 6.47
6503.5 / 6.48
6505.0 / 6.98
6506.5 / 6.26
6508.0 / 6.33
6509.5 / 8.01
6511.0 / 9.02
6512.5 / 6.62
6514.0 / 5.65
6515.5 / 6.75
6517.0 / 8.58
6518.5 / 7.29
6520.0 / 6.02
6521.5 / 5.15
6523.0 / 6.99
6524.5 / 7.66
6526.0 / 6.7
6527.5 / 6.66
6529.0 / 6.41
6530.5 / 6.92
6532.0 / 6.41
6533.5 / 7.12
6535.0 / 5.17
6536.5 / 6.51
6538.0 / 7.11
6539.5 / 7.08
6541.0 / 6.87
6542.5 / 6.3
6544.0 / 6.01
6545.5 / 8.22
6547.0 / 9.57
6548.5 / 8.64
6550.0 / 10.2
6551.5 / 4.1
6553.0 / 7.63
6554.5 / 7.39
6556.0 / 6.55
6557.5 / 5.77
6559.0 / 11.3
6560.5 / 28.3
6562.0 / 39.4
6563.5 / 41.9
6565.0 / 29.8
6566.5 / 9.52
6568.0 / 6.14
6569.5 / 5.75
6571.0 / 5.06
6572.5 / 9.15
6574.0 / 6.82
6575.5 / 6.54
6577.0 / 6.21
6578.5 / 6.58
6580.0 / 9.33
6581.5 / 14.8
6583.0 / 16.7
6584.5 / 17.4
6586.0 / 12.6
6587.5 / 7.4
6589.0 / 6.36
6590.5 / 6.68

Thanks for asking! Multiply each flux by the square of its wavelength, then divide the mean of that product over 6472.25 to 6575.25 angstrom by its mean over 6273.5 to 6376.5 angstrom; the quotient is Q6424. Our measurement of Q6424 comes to 1.4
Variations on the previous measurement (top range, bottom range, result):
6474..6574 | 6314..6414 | 1.37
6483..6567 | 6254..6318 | 1.41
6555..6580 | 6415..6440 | 2.27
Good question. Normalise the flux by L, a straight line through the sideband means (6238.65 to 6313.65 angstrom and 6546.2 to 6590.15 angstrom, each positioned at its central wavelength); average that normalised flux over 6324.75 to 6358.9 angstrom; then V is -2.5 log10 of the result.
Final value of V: 0.25 mag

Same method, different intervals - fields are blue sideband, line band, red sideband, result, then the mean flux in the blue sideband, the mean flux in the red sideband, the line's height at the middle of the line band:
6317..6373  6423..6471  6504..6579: 0.18 mag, 6.61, 9.26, 7.99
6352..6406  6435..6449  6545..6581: 0.26 mag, 6.81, 12.1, 8.63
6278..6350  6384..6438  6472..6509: 0.04 mag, 6.82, 6.76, 6.79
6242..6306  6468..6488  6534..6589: 0.41 mag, 6.88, 11.1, 9.9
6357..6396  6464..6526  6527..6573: 0.35 mag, 6.88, 10.8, 9.54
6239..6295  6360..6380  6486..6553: -0.02 mag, 6.74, 6.97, 6.83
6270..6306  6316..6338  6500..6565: 0.16 mag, 7.17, 9.37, 7.52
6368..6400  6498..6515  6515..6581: 0.27 mag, 6.93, 9.66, 8.97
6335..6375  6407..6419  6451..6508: 0.07 mag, 6.66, 6.84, 6.74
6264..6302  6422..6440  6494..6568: 0.29 mag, 7.02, 9.31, 8.39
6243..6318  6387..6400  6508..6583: 0.15 mag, 6.89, 9.58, 8.04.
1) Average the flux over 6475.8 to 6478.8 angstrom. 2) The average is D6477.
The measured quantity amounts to 7.07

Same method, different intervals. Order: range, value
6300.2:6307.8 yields 7.54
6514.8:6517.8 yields 7.67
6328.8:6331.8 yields 6.97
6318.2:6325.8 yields 6.98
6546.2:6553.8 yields 8.03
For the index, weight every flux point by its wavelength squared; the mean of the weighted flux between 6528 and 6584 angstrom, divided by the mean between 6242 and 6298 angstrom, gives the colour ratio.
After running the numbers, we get 1.72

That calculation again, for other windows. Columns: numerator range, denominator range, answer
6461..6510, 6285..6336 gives 1.05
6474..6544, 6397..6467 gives 1.06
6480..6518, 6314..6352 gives 1.11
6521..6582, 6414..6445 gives 1.64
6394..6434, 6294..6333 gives 0.94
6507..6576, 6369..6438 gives 1.51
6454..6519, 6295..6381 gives 1.07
